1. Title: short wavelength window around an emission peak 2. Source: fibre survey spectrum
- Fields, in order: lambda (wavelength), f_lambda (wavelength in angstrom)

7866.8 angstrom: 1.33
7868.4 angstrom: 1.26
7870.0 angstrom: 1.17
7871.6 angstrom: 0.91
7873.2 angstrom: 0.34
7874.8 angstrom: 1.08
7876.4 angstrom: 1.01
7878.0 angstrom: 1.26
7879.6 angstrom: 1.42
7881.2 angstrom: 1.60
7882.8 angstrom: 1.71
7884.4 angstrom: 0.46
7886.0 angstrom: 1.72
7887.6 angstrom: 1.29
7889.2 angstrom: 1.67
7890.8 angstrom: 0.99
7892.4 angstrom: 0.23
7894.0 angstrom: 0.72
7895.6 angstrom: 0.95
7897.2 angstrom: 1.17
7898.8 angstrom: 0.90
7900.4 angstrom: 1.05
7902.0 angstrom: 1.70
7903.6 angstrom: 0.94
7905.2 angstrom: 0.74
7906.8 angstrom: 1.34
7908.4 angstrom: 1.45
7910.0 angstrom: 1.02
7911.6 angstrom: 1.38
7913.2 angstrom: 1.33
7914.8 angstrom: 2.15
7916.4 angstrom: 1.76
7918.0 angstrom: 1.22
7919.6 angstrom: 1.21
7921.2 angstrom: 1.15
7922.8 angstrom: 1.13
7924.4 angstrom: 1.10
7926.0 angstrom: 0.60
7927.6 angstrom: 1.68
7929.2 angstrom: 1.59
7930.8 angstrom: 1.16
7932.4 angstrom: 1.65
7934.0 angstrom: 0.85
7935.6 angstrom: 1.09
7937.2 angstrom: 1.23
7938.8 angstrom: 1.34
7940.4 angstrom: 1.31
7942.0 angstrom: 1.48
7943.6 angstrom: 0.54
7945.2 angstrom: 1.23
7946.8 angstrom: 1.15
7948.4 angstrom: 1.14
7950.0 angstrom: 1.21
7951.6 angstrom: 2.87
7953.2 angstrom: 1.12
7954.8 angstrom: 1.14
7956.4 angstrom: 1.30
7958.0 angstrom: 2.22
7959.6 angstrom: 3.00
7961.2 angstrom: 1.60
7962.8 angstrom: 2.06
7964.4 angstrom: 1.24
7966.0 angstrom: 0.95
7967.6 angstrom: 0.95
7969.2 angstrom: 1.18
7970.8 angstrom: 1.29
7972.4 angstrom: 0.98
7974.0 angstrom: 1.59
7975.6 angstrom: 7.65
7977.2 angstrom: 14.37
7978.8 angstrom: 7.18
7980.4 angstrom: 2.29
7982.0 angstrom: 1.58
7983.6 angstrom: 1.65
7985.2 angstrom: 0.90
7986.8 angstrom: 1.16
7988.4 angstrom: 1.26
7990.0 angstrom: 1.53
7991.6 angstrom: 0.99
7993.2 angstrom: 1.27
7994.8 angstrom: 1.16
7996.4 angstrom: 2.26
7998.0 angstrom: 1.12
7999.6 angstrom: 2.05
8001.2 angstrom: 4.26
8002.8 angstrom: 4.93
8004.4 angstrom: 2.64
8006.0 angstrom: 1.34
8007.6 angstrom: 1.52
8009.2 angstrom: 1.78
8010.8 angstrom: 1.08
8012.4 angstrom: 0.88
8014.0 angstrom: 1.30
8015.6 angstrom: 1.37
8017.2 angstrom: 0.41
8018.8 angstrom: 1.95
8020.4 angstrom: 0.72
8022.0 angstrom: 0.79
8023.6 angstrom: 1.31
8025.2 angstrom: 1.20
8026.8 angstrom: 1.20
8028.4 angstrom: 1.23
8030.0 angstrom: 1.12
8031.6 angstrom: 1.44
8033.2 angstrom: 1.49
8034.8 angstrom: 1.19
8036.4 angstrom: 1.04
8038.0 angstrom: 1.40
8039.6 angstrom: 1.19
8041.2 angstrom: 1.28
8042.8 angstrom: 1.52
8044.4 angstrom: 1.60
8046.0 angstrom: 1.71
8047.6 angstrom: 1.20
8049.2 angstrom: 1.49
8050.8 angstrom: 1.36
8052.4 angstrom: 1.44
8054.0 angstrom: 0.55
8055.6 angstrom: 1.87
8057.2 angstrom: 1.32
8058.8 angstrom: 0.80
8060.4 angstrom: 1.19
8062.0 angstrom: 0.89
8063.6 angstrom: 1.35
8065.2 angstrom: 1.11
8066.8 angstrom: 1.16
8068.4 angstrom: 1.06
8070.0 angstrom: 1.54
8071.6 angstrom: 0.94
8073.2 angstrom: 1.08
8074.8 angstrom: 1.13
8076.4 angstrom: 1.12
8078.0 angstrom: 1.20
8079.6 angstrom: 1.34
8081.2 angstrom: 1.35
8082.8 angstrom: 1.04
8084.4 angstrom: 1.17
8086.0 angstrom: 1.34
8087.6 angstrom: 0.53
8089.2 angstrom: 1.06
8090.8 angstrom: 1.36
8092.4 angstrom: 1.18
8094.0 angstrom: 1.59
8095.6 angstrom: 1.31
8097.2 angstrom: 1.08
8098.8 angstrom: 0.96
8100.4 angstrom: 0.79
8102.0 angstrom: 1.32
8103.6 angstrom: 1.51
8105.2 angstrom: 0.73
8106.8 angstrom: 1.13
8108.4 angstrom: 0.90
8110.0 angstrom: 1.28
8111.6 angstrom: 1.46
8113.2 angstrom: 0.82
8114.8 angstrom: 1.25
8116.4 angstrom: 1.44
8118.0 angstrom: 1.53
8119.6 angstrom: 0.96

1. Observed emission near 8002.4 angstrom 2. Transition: [N II] 6583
